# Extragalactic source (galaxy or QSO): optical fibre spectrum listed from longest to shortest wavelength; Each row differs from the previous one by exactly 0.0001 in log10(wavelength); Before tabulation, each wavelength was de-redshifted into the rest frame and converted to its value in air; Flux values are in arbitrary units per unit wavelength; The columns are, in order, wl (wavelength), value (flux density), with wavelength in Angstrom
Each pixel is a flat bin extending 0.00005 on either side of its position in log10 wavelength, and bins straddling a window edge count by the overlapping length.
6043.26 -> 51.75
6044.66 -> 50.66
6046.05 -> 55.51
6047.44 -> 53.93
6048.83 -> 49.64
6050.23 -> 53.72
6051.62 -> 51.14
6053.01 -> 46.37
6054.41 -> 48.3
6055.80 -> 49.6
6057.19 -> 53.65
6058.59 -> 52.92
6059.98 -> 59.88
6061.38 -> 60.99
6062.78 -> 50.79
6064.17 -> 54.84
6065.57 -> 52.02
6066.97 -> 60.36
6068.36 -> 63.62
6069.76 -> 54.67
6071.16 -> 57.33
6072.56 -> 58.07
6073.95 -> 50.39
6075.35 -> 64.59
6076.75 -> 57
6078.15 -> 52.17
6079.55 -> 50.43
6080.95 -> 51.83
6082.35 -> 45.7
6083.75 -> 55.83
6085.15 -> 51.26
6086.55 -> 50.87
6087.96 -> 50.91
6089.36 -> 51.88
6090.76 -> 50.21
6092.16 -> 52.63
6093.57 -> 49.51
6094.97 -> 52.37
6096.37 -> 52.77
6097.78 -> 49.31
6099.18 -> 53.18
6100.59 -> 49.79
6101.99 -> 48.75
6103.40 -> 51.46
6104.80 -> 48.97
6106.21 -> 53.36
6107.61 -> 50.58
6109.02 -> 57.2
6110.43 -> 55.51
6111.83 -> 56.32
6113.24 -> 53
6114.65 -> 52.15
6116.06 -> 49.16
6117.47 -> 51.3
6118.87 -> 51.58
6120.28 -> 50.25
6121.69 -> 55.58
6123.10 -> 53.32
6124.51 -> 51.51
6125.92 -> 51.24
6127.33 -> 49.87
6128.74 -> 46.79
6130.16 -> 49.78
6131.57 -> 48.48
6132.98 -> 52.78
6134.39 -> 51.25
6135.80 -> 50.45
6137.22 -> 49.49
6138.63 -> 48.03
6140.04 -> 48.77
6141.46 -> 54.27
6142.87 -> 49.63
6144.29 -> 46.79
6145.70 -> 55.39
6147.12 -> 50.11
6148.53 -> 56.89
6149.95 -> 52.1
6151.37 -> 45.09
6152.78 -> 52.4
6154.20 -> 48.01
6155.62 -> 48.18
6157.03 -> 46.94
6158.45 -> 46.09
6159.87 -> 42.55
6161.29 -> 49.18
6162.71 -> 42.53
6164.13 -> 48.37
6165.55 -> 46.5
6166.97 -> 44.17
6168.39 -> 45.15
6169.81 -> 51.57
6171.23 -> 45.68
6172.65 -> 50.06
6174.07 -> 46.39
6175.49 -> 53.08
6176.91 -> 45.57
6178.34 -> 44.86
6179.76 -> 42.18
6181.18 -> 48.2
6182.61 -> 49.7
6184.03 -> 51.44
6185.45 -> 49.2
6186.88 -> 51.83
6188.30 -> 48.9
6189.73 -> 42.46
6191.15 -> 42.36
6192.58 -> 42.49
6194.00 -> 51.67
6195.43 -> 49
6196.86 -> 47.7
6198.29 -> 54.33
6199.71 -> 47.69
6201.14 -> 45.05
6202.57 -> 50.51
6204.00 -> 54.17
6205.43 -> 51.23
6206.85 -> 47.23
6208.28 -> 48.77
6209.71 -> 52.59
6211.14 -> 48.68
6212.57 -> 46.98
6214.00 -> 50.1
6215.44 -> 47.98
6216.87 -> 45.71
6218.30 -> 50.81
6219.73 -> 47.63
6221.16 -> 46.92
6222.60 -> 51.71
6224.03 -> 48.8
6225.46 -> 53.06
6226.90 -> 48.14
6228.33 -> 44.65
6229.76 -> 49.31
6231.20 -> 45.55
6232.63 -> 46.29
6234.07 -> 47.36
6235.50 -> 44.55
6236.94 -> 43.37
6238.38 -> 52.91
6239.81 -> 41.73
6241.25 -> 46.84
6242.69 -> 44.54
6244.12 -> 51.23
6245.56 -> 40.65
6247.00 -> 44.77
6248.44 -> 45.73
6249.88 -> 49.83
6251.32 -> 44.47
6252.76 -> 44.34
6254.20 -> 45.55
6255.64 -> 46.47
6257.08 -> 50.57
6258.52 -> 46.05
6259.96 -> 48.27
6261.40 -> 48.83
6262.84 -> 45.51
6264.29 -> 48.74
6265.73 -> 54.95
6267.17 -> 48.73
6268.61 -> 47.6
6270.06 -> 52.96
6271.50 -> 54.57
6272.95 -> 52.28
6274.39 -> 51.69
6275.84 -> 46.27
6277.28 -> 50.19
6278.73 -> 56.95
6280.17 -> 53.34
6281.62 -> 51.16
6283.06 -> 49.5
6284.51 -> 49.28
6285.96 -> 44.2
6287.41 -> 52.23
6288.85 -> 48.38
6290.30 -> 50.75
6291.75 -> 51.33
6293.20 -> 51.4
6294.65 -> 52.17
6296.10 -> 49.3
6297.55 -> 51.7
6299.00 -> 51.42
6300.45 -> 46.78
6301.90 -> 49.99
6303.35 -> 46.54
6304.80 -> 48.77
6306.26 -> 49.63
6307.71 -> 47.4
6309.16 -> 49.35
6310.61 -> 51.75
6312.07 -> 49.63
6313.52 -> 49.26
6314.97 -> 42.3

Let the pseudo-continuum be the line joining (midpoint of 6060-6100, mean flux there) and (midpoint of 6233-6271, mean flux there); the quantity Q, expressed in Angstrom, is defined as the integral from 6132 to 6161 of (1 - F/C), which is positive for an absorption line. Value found 0.9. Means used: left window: 53.8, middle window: 49.7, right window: 47.2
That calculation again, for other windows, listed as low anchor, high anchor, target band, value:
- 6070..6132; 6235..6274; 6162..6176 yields 0.81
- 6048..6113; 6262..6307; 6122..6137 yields 0.51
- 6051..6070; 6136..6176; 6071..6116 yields -0.21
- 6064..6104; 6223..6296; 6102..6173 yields 2.35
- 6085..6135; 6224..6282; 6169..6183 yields 0.66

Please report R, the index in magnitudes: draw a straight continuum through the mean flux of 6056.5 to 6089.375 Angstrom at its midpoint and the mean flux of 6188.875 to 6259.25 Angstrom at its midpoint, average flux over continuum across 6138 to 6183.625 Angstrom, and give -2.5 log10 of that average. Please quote 0.05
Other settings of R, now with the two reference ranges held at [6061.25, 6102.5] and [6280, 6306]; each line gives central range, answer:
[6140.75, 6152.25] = 0.02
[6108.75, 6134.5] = 0.02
